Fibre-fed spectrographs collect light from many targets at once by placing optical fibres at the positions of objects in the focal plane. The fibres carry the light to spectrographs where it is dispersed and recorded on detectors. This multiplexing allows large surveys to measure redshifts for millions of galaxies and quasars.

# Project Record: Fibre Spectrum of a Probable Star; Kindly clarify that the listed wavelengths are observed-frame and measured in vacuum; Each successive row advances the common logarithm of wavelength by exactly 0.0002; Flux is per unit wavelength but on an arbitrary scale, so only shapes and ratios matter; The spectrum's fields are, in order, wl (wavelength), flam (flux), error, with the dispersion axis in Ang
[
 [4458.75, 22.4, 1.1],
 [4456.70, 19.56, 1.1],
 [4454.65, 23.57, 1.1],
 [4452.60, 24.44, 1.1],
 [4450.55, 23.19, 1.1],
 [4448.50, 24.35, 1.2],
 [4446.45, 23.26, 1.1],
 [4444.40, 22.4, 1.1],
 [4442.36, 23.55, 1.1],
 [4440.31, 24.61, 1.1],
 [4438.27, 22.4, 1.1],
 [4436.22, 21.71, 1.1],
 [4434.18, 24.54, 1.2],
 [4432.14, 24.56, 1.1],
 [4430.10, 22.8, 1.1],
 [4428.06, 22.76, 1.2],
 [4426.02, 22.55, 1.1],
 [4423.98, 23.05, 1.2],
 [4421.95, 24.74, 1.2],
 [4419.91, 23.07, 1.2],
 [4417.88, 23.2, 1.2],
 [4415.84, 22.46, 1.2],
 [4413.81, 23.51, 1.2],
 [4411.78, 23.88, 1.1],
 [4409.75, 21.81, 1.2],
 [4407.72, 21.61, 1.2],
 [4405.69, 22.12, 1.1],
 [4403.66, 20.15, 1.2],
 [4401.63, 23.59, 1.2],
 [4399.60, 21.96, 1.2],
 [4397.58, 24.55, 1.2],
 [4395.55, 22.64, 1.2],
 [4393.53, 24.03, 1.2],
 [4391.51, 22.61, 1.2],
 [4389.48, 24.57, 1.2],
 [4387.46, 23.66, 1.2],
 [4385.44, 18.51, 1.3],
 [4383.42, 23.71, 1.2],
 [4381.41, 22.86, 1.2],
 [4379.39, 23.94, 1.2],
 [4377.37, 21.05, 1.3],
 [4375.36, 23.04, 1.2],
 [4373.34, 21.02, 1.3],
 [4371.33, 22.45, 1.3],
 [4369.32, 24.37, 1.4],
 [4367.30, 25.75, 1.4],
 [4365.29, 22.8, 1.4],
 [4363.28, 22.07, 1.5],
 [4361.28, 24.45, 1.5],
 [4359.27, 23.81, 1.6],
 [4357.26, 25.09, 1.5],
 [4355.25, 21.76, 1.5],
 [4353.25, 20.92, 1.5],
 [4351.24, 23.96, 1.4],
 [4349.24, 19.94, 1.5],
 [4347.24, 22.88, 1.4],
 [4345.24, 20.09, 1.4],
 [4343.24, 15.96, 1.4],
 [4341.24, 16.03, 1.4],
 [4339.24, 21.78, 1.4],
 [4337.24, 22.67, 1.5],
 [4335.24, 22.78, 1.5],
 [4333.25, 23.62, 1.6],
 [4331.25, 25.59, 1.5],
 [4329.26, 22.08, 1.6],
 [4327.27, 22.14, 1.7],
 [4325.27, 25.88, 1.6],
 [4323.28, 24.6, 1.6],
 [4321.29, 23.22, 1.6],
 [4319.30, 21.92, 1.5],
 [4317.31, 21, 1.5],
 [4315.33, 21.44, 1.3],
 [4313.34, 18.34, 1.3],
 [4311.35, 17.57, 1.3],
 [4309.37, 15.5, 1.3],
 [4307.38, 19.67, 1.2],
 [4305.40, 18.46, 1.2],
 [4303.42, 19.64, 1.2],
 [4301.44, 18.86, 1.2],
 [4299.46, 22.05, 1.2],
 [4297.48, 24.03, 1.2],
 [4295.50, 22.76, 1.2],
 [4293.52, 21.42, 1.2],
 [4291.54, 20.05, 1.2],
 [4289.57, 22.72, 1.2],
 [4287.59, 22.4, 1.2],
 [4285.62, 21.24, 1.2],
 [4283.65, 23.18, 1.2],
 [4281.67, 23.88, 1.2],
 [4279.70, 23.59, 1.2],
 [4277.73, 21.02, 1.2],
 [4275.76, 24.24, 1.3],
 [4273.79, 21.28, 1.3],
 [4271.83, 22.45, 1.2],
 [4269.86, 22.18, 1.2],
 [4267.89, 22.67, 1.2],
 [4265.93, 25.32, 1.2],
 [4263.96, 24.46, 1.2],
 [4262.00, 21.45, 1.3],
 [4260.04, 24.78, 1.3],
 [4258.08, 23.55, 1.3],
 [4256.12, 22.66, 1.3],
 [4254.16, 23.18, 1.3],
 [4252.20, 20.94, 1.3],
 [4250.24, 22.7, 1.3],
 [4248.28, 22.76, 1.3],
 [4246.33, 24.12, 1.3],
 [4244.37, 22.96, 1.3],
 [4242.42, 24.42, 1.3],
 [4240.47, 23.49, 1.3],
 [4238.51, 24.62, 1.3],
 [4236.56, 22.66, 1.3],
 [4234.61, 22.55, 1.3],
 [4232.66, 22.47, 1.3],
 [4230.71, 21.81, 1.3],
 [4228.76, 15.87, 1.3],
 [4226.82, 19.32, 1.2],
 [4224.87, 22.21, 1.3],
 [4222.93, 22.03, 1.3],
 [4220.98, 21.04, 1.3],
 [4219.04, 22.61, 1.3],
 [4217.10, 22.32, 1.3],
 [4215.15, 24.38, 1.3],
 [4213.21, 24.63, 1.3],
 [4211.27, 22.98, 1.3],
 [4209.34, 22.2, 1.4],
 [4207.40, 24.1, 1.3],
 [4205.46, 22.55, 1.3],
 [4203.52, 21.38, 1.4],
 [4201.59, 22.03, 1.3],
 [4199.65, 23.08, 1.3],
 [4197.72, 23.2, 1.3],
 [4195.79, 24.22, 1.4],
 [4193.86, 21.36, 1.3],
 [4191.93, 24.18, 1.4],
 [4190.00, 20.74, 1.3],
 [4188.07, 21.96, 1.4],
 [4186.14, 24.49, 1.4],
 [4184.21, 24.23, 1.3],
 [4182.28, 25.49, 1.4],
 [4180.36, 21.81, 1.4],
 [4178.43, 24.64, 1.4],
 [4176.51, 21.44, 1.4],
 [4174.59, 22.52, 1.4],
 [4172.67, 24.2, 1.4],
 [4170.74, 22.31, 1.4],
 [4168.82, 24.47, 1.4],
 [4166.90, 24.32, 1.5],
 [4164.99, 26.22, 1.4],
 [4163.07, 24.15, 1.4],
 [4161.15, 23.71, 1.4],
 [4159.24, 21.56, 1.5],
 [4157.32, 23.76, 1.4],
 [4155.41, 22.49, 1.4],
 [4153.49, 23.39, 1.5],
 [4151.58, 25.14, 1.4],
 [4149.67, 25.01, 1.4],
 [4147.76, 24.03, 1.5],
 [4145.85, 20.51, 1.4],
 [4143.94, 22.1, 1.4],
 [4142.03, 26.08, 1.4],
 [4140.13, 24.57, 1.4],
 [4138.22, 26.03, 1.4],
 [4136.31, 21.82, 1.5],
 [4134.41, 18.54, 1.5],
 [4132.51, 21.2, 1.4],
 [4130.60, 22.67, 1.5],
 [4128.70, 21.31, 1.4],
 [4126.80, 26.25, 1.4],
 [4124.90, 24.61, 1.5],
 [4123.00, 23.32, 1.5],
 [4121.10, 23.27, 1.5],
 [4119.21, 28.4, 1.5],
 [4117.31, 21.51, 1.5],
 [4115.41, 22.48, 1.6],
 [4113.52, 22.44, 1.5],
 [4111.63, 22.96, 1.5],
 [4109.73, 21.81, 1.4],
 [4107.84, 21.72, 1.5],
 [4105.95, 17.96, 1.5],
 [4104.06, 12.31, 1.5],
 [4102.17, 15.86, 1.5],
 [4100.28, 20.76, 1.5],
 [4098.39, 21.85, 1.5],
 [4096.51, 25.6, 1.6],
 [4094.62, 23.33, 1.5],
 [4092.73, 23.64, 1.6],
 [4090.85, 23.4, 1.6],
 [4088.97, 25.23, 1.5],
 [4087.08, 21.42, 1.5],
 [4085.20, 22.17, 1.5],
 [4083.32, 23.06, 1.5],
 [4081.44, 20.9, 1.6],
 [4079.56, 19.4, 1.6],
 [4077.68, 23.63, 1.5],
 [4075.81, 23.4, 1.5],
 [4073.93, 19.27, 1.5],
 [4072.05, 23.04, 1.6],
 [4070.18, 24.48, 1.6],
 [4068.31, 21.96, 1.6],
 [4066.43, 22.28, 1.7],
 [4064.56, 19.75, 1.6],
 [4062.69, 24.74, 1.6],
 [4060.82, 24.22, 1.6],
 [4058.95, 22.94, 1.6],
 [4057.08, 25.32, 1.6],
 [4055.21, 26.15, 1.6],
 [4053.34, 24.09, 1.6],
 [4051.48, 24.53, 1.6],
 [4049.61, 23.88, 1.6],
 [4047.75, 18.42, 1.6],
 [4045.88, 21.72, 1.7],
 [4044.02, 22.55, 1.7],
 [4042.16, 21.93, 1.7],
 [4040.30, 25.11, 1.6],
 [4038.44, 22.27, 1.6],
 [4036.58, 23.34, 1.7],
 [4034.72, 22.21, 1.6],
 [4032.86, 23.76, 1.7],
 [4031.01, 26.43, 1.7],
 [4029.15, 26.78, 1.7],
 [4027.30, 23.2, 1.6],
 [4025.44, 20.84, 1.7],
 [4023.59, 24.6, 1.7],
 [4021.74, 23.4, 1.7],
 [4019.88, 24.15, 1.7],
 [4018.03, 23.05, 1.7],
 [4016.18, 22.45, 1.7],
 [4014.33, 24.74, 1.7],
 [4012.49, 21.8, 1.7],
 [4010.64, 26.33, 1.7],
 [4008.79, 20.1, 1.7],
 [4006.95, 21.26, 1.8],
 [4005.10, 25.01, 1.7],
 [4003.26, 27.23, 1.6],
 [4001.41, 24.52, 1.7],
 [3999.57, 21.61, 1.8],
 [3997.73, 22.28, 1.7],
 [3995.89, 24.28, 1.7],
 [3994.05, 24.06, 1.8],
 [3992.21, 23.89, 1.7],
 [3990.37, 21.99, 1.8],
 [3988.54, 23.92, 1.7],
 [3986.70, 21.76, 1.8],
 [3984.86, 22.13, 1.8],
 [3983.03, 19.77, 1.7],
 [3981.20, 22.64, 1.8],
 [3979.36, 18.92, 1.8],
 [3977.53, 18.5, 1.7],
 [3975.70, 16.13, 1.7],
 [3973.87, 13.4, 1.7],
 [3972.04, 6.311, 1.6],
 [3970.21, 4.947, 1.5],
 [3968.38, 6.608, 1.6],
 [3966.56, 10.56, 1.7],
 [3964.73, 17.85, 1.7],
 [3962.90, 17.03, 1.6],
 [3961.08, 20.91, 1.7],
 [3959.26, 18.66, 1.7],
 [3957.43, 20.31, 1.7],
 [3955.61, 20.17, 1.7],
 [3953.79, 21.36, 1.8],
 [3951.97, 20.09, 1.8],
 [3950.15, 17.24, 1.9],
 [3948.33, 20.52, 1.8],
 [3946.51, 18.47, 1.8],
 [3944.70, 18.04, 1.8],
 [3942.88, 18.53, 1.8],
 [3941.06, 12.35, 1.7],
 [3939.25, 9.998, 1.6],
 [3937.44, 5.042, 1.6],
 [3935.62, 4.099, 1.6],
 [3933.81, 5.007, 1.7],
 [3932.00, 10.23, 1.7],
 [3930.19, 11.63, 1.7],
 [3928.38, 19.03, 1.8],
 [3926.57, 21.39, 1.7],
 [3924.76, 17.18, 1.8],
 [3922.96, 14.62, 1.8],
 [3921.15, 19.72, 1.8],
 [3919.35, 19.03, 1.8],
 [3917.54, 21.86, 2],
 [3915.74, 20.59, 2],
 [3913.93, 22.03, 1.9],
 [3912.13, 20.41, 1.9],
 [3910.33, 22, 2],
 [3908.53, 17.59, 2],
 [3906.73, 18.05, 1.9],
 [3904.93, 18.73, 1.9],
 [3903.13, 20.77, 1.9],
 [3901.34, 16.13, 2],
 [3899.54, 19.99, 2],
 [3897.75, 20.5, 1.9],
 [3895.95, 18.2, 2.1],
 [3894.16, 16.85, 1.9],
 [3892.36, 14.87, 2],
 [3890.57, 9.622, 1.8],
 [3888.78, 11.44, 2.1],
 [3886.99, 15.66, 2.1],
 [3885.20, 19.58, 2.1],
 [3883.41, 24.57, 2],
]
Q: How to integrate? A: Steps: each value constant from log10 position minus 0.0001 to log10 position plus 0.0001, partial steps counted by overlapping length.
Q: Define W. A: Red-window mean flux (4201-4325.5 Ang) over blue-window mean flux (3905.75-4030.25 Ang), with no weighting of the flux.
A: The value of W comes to 1.2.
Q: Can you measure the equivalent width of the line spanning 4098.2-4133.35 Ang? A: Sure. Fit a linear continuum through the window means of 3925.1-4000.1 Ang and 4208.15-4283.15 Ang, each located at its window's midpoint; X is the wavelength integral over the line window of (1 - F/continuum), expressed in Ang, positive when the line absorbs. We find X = -2.97 Ang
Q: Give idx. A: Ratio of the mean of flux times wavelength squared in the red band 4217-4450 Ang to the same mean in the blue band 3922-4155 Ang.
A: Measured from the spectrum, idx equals 1.23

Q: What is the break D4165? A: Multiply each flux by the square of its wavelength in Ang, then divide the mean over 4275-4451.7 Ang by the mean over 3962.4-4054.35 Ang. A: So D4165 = 1.25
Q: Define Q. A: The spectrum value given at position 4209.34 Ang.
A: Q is 22.2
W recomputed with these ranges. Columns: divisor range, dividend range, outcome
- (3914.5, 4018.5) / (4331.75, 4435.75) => 1.24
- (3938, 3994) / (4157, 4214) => 1.33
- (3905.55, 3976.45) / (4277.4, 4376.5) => 1.38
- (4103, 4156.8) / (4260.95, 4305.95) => 0.98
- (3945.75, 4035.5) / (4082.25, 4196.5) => 1.11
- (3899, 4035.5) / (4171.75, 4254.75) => 1.19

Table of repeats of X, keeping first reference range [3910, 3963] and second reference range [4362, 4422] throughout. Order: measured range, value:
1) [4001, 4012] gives -3.8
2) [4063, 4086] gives -4.1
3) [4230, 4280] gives -4.7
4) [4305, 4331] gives 0.9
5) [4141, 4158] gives -3.4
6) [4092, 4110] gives -1.3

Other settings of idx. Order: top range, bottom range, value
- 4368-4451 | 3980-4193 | 1.16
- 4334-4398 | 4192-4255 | 1.06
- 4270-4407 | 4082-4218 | 1.05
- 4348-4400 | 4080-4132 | 1.17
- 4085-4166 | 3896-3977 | 1.54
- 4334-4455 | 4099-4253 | 1.11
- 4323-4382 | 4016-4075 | 1.12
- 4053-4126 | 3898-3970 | 1.45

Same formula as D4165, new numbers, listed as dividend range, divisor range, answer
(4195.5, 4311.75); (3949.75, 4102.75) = 1.15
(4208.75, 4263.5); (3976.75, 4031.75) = 1.09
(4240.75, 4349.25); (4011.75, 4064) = 1.06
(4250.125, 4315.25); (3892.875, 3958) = 1.51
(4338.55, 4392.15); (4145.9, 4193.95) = 1.04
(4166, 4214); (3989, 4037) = 1.07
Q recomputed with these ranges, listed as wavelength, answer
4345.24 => 20.09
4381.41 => 22.86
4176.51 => 21.44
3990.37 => 21.99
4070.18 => 24.48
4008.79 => 20.1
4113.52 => 22.44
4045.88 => 21.72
